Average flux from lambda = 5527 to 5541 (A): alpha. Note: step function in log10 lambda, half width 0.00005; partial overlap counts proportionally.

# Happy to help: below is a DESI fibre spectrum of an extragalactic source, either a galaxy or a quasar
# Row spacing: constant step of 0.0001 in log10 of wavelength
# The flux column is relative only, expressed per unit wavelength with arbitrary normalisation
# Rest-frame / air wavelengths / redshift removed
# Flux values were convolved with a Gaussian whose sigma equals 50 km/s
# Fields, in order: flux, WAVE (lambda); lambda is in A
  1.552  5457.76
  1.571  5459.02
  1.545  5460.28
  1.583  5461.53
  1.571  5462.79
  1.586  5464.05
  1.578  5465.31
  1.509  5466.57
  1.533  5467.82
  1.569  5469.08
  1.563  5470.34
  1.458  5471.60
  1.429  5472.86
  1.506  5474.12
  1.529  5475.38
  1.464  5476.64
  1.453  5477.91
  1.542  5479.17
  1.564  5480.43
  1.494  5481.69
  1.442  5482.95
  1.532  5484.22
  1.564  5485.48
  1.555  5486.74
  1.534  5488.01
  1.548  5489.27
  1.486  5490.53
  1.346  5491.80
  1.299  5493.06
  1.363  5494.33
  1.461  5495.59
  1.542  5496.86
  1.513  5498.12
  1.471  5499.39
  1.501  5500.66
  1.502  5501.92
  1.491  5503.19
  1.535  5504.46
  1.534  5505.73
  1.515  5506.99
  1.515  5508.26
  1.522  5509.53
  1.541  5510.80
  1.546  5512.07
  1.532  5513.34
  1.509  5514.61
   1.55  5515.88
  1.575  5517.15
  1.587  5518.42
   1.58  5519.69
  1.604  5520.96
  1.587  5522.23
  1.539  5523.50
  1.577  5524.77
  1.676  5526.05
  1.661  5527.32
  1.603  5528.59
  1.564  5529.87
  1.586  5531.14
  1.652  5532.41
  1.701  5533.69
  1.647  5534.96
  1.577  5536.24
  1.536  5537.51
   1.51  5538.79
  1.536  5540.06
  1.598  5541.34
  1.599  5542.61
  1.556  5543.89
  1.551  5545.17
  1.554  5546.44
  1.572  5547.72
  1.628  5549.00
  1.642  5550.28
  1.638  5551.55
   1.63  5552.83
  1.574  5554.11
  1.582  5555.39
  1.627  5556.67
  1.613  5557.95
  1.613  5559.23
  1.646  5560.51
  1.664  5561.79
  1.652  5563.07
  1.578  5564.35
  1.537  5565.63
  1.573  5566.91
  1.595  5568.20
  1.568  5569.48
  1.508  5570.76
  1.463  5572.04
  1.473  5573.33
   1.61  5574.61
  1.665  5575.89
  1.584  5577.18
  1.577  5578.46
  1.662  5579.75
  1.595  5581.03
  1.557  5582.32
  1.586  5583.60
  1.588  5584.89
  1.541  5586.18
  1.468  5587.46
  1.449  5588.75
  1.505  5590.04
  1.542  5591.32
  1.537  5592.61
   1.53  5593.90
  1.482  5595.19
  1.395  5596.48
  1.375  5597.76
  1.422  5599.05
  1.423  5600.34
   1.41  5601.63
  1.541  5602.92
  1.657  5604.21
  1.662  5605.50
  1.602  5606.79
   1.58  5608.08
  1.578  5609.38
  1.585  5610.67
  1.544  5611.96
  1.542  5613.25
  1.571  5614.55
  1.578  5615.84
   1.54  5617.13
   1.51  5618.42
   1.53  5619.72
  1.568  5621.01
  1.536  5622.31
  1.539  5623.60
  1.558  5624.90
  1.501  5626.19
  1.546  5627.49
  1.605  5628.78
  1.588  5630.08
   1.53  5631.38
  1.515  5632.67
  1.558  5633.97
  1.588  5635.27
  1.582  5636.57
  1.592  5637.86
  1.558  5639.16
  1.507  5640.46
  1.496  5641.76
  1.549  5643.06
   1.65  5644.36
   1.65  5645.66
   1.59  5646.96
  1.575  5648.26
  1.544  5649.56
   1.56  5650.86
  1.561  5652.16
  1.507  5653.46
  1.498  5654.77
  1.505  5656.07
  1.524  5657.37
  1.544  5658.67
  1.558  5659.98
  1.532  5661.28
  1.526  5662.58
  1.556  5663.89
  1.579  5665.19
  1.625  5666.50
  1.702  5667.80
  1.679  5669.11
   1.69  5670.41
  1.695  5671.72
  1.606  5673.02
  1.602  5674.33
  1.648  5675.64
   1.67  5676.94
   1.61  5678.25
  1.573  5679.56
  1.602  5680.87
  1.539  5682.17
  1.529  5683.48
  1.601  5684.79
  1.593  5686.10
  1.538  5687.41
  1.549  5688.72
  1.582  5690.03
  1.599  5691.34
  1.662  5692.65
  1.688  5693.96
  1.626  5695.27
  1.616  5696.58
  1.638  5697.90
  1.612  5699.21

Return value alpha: 1.6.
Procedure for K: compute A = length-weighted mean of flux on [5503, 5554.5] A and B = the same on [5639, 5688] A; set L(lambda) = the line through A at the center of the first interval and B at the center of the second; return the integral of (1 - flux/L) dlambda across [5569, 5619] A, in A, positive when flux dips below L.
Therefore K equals 1.3 A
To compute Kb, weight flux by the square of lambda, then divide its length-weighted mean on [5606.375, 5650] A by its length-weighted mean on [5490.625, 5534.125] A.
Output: 1.06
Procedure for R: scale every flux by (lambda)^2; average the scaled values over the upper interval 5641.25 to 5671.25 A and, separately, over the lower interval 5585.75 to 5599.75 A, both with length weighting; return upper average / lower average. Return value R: 1.1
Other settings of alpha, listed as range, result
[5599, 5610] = 1.55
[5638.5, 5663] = 1.55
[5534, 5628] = 1.56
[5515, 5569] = 1.6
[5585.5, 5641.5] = 1.53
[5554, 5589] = 1.58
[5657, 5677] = 1.61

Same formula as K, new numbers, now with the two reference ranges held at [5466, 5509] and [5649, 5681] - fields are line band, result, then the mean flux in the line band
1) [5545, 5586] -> -1.5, 1.59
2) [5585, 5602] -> 0.9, 1.47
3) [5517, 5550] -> -1.6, 1.59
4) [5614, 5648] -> 0.2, 1.56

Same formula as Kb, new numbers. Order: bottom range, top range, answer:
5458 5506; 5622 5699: 1.12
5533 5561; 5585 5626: 0.98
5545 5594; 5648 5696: 1.05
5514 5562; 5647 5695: 1.04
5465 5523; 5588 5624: 1.05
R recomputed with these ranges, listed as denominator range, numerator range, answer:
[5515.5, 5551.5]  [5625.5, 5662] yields 1.02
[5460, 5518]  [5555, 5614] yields 1.06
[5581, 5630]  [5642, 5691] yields 1.06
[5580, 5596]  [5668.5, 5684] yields 1.09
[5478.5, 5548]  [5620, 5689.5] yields 1.07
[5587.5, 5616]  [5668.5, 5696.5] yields 1.09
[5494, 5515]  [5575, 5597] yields 1.06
